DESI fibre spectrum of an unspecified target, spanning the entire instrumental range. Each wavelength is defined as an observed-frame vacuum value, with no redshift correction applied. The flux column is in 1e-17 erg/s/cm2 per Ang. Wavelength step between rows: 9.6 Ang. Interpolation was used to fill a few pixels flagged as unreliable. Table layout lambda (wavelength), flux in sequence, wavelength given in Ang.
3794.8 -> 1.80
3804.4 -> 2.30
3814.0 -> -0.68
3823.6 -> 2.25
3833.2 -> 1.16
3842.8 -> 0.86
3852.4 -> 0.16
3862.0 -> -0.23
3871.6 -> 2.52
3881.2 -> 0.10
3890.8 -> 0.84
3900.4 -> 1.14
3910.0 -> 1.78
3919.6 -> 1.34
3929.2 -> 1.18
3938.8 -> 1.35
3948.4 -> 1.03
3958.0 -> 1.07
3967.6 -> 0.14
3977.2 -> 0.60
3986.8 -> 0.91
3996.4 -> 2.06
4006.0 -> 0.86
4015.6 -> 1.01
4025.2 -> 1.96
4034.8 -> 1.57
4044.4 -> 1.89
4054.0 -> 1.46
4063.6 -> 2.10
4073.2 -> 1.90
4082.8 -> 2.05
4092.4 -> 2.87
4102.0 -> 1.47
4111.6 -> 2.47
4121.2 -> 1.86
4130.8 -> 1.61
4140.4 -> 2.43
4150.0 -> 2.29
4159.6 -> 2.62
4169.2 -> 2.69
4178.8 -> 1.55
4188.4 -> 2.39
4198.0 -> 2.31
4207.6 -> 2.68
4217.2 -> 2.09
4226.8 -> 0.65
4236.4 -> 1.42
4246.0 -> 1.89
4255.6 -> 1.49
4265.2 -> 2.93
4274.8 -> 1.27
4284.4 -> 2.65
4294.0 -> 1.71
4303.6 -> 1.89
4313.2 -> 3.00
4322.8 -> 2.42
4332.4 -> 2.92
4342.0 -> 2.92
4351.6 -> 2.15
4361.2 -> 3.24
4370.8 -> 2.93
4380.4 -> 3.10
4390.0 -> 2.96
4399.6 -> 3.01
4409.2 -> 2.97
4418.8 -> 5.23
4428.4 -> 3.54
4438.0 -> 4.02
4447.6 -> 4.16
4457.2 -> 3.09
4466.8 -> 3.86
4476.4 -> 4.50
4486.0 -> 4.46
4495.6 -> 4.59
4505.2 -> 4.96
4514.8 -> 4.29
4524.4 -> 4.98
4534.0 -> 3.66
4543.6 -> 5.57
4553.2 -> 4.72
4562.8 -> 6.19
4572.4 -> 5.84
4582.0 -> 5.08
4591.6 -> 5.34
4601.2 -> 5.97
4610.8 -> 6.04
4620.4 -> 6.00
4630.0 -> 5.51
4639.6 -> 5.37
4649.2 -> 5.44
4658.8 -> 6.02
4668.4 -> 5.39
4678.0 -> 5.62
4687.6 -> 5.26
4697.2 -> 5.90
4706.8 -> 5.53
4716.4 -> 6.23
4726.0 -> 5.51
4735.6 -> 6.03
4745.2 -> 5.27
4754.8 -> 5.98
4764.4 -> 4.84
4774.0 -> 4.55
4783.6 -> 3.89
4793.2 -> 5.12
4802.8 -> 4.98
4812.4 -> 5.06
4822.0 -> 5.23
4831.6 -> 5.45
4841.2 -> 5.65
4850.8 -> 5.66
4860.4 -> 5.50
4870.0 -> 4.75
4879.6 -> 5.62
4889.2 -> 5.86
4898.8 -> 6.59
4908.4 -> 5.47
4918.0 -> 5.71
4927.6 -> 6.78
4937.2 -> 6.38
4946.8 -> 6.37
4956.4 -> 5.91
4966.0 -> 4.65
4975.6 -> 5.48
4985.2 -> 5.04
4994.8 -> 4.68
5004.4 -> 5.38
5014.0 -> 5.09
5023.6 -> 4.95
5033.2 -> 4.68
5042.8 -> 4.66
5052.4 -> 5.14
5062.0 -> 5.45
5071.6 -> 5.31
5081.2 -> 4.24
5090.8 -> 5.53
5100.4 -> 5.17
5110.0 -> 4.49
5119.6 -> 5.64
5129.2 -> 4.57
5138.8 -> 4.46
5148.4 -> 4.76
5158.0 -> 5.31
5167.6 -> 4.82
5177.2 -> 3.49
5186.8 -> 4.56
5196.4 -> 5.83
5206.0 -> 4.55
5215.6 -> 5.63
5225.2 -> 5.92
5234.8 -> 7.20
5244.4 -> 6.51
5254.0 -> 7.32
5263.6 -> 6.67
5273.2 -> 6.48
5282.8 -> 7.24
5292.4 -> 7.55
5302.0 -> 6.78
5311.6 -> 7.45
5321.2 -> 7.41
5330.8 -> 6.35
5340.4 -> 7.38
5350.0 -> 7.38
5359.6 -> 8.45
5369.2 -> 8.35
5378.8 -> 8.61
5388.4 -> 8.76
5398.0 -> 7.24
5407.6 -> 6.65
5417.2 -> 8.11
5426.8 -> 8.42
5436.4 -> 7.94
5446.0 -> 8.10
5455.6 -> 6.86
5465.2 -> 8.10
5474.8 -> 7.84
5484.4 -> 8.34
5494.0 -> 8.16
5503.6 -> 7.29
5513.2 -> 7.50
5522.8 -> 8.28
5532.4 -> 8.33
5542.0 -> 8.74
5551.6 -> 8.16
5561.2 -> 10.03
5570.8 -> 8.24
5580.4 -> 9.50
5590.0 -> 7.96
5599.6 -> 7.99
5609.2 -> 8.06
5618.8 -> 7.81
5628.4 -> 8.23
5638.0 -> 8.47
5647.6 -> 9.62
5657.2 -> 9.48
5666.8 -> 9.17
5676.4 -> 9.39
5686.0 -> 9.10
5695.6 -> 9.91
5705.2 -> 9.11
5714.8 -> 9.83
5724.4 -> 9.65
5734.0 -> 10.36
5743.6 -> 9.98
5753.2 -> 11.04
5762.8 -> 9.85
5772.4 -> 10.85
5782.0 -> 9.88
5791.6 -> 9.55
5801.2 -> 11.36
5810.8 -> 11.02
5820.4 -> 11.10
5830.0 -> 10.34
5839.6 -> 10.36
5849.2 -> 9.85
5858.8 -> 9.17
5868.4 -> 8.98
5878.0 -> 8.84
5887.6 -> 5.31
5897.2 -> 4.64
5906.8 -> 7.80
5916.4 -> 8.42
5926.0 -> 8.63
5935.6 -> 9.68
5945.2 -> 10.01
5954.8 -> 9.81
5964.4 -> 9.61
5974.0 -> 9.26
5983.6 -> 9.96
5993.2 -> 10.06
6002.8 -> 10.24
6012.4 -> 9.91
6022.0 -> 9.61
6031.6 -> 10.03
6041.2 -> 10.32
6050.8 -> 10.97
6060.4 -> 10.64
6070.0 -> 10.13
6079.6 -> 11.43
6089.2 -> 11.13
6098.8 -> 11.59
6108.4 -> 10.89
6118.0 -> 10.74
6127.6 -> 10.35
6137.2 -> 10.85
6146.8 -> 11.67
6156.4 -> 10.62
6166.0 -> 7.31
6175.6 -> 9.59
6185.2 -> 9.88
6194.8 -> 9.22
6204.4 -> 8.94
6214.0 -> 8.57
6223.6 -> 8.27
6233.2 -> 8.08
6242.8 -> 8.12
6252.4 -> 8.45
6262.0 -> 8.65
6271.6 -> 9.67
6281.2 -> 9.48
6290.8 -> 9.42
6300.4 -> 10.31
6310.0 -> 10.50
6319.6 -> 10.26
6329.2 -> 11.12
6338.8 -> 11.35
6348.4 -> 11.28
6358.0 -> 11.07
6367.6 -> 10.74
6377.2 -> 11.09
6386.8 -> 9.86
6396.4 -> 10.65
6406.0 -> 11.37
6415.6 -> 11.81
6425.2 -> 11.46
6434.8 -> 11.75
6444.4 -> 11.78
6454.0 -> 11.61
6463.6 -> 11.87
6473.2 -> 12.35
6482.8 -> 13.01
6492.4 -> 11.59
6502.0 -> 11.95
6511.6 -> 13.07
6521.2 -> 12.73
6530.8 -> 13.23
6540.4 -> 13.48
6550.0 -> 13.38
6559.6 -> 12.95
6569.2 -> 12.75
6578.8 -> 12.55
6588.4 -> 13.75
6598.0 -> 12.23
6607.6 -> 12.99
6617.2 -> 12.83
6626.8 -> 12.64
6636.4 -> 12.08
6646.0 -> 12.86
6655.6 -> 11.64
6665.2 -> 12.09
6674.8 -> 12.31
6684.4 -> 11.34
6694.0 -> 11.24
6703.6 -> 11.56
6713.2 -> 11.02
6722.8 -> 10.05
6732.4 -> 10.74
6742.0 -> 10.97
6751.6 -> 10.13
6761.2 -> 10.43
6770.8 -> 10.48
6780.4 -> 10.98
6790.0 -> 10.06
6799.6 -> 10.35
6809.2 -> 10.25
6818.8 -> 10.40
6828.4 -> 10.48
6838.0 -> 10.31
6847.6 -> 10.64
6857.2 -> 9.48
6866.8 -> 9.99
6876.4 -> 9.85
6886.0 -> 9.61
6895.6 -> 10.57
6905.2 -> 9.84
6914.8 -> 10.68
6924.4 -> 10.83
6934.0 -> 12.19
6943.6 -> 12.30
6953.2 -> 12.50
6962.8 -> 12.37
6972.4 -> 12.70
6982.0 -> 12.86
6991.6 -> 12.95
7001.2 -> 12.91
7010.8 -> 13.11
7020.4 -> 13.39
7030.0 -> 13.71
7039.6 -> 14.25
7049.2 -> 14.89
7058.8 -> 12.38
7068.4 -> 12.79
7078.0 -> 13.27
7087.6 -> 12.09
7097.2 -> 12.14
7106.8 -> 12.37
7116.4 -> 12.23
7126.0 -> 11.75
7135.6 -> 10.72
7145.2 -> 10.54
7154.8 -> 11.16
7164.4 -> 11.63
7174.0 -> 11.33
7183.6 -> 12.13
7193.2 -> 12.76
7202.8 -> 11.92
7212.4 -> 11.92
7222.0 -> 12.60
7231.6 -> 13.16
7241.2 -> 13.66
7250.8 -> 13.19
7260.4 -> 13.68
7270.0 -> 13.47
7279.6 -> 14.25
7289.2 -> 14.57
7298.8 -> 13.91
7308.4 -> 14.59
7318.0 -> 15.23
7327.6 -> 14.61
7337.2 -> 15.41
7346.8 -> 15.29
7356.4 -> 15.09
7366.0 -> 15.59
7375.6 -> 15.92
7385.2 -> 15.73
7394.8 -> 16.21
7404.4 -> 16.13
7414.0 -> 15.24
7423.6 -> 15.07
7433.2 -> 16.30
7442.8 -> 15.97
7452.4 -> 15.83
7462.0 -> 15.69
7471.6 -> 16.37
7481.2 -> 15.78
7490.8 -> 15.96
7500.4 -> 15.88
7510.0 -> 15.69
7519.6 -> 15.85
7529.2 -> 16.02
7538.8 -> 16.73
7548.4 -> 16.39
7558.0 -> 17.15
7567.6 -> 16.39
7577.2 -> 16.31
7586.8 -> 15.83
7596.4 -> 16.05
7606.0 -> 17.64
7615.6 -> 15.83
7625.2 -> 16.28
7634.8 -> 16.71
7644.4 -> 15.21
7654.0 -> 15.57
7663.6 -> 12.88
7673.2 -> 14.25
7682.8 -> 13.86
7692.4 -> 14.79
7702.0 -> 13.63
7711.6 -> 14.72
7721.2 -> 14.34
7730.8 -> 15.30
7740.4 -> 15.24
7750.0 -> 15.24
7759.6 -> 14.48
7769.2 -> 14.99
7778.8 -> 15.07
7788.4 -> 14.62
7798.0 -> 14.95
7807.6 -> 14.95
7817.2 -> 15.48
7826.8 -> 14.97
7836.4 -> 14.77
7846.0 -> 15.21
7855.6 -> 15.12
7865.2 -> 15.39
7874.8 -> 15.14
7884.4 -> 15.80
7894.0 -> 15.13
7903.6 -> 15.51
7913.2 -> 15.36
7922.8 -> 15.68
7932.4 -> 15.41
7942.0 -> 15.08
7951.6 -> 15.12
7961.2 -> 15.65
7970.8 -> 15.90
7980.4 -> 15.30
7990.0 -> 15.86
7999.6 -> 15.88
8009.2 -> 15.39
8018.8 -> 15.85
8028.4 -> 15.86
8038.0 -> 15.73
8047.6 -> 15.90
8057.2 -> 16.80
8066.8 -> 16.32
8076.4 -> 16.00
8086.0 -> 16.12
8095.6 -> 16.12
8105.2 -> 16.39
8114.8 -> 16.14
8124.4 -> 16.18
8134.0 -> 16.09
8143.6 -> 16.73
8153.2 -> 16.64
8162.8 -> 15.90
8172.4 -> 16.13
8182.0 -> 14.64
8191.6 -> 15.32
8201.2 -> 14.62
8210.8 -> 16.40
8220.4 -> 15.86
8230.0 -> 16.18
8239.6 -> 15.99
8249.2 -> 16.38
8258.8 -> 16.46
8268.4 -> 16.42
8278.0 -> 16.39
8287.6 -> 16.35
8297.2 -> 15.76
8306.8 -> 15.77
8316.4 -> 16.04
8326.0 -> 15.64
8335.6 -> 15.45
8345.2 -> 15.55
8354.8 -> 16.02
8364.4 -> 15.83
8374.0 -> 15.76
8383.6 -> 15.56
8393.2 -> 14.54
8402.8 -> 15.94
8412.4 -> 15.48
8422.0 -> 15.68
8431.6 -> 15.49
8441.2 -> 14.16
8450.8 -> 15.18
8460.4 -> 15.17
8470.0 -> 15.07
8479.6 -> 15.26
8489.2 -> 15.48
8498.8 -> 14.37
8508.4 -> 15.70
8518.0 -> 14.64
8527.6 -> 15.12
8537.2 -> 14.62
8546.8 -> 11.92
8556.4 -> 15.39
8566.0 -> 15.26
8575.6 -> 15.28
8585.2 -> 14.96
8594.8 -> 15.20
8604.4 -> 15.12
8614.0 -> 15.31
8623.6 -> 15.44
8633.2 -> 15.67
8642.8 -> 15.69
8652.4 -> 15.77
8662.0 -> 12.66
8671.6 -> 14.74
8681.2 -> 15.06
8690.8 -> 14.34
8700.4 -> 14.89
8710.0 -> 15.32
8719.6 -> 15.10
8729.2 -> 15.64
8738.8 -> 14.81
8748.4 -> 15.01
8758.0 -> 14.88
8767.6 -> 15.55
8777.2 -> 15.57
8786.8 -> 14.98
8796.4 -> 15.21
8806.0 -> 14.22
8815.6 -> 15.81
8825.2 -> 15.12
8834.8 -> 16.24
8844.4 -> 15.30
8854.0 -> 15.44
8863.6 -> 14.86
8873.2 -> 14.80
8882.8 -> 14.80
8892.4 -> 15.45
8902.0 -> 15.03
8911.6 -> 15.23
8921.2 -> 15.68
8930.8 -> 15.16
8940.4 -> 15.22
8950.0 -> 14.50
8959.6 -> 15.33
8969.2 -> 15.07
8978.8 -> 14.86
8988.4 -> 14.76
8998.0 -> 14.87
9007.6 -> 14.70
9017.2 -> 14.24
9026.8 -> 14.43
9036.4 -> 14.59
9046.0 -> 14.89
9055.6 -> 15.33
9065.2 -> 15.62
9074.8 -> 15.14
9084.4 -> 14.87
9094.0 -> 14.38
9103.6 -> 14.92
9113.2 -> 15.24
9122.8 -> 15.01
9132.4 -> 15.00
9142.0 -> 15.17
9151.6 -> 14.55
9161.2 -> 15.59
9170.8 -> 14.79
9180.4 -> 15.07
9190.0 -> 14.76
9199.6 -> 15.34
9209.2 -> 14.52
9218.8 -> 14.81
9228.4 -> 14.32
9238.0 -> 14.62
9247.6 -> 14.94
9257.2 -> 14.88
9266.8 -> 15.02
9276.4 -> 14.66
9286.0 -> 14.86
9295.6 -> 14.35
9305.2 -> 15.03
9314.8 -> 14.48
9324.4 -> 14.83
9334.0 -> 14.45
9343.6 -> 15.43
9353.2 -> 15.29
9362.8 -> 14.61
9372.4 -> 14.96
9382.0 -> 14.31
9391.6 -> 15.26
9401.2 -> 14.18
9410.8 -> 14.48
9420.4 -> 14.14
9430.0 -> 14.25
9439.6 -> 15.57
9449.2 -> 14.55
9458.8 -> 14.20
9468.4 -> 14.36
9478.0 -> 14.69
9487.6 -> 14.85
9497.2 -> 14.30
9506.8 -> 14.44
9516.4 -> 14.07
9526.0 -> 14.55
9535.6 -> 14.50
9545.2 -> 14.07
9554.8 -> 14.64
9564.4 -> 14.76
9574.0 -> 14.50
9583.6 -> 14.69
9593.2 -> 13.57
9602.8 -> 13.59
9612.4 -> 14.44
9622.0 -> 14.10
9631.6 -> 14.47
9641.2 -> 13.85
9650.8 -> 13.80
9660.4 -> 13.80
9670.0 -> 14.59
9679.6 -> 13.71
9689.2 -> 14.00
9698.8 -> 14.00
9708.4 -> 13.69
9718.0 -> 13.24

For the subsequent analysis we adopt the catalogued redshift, 0.000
